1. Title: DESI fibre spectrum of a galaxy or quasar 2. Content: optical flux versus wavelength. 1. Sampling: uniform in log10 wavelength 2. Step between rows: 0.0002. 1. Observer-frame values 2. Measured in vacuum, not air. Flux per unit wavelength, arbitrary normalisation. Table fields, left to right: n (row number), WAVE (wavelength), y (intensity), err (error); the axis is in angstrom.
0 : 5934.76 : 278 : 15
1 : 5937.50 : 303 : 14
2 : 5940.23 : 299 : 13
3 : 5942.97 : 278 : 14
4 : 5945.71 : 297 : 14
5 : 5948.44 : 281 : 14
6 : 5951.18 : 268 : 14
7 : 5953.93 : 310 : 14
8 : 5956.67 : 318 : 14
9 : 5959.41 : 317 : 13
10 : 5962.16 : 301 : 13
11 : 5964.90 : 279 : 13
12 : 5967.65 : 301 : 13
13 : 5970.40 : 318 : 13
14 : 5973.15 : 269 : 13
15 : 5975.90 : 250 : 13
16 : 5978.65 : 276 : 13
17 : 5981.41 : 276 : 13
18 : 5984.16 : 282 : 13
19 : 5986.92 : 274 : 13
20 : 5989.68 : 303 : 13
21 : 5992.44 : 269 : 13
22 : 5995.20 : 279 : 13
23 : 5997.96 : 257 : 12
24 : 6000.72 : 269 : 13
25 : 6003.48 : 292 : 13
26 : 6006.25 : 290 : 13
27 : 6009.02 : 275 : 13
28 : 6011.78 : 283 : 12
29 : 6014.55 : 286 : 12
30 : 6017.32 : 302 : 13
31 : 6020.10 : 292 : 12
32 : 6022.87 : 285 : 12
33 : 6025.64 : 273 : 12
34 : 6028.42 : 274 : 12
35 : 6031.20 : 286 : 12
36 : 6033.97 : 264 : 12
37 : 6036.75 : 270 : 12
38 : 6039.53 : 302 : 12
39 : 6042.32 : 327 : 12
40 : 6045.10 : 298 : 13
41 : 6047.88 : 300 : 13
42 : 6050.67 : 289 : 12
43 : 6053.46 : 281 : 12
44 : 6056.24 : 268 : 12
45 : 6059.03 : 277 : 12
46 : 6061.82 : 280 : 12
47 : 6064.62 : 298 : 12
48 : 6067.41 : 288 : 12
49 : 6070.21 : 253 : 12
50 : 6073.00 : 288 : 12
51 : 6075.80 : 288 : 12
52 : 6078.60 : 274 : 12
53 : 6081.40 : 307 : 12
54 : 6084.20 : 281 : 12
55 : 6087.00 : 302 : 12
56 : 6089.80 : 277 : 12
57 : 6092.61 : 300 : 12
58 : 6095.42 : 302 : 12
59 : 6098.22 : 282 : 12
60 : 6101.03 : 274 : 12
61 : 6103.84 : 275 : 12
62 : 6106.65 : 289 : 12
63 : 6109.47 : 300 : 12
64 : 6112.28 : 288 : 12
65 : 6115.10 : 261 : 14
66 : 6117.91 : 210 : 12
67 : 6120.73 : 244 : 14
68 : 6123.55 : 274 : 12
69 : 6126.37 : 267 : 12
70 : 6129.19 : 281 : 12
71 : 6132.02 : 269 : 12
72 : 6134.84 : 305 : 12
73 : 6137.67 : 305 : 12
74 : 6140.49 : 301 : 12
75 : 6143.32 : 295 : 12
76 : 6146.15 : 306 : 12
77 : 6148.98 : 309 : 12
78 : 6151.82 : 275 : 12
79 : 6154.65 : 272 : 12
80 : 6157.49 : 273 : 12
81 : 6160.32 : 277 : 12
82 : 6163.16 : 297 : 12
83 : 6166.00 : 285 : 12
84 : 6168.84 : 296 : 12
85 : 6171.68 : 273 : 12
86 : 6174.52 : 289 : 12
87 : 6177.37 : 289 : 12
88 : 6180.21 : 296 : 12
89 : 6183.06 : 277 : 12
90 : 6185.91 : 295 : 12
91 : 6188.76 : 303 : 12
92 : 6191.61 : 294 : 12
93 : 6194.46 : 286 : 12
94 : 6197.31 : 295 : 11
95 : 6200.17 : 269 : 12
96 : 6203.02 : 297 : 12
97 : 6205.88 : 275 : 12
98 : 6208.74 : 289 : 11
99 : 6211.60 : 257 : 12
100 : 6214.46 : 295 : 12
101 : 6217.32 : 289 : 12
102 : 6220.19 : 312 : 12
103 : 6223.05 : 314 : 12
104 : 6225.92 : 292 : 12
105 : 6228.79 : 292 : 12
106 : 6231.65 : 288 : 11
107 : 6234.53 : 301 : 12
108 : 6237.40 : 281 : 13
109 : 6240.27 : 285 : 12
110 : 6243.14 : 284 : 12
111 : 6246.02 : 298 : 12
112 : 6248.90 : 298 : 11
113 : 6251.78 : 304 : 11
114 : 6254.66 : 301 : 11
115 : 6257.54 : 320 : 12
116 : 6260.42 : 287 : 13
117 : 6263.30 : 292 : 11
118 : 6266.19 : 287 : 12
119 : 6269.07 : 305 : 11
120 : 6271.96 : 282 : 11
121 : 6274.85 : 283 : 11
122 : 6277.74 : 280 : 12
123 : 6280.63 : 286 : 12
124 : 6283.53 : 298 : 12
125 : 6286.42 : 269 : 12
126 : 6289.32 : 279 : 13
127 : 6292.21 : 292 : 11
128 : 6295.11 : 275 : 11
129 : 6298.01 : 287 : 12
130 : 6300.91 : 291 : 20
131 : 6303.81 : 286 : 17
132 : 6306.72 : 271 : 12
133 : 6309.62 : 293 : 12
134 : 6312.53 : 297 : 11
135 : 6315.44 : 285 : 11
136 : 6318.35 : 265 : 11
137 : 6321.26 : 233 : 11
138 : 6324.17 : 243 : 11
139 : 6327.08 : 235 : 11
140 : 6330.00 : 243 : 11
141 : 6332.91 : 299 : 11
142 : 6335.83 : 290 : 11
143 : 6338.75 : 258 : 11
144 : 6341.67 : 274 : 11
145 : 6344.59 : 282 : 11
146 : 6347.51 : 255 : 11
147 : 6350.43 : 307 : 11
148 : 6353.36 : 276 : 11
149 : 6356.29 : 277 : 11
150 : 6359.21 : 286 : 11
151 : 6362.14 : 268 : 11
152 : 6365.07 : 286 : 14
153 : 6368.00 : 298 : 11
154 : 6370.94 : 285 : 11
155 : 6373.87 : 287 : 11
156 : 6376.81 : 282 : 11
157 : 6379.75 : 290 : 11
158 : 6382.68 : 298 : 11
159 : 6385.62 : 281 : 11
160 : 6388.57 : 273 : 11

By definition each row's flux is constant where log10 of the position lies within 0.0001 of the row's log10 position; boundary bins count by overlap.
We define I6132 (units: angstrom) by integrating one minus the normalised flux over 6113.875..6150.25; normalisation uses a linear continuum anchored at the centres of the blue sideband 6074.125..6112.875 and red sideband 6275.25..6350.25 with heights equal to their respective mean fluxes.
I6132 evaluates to 0.9 angstrom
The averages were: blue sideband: 289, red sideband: 275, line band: 279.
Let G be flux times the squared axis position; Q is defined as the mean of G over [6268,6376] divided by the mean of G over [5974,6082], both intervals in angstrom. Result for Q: 1.1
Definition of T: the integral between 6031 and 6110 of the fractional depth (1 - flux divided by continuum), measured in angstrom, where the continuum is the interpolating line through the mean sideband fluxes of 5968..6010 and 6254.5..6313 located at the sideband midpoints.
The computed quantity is -1.43 angstrom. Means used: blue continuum 279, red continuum 288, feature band 287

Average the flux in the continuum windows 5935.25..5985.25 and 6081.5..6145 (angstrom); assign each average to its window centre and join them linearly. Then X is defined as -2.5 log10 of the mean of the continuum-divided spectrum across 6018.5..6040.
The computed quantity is 0.02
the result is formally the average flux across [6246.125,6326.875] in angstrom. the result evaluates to 284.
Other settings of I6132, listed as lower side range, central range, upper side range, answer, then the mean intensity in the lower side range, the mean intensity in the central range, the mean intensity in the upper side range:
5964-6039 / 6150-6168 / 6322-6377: -0.19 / 281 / 281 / 275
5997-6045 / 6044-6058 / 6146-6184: -0.09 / 285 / 287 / 286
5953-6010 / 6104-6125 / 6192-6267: 1.60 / 286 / 267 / 292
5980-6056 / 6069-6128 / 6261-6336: 0.96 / 284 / 278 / 279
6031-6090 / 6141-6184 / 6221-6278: 0.44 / 287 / 288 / 294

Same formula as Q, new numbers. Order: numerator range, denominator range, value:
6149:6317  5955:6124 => 1.09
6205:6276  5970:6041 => 1.13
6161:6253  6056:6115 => 1.06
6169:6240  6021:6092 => 1.06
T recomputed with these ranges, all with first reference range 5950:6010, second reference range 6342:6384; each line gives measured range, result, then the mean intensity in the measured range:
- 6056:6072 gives 0.4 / 278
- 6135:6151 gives -1.0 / 302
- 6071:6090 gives -0.2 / 288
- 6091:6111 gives -0.3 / 289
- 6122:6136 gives 0.3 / 278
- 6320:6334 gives 1.7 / 250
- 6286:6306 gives 0.1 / 283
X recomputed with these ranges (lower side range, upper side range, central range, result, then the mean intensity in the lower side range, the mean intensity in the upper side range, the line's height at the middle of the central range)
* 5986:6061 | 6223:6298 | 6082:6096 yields -0.03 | 284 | 291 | 286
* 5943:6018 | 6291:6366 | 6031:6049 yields -0.03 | 286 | 275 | 284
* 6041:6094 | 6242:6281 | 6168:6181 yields 0.01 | 288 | 294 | 291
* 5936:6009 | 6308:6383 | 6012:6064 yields -0.01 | 286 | 276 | 285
